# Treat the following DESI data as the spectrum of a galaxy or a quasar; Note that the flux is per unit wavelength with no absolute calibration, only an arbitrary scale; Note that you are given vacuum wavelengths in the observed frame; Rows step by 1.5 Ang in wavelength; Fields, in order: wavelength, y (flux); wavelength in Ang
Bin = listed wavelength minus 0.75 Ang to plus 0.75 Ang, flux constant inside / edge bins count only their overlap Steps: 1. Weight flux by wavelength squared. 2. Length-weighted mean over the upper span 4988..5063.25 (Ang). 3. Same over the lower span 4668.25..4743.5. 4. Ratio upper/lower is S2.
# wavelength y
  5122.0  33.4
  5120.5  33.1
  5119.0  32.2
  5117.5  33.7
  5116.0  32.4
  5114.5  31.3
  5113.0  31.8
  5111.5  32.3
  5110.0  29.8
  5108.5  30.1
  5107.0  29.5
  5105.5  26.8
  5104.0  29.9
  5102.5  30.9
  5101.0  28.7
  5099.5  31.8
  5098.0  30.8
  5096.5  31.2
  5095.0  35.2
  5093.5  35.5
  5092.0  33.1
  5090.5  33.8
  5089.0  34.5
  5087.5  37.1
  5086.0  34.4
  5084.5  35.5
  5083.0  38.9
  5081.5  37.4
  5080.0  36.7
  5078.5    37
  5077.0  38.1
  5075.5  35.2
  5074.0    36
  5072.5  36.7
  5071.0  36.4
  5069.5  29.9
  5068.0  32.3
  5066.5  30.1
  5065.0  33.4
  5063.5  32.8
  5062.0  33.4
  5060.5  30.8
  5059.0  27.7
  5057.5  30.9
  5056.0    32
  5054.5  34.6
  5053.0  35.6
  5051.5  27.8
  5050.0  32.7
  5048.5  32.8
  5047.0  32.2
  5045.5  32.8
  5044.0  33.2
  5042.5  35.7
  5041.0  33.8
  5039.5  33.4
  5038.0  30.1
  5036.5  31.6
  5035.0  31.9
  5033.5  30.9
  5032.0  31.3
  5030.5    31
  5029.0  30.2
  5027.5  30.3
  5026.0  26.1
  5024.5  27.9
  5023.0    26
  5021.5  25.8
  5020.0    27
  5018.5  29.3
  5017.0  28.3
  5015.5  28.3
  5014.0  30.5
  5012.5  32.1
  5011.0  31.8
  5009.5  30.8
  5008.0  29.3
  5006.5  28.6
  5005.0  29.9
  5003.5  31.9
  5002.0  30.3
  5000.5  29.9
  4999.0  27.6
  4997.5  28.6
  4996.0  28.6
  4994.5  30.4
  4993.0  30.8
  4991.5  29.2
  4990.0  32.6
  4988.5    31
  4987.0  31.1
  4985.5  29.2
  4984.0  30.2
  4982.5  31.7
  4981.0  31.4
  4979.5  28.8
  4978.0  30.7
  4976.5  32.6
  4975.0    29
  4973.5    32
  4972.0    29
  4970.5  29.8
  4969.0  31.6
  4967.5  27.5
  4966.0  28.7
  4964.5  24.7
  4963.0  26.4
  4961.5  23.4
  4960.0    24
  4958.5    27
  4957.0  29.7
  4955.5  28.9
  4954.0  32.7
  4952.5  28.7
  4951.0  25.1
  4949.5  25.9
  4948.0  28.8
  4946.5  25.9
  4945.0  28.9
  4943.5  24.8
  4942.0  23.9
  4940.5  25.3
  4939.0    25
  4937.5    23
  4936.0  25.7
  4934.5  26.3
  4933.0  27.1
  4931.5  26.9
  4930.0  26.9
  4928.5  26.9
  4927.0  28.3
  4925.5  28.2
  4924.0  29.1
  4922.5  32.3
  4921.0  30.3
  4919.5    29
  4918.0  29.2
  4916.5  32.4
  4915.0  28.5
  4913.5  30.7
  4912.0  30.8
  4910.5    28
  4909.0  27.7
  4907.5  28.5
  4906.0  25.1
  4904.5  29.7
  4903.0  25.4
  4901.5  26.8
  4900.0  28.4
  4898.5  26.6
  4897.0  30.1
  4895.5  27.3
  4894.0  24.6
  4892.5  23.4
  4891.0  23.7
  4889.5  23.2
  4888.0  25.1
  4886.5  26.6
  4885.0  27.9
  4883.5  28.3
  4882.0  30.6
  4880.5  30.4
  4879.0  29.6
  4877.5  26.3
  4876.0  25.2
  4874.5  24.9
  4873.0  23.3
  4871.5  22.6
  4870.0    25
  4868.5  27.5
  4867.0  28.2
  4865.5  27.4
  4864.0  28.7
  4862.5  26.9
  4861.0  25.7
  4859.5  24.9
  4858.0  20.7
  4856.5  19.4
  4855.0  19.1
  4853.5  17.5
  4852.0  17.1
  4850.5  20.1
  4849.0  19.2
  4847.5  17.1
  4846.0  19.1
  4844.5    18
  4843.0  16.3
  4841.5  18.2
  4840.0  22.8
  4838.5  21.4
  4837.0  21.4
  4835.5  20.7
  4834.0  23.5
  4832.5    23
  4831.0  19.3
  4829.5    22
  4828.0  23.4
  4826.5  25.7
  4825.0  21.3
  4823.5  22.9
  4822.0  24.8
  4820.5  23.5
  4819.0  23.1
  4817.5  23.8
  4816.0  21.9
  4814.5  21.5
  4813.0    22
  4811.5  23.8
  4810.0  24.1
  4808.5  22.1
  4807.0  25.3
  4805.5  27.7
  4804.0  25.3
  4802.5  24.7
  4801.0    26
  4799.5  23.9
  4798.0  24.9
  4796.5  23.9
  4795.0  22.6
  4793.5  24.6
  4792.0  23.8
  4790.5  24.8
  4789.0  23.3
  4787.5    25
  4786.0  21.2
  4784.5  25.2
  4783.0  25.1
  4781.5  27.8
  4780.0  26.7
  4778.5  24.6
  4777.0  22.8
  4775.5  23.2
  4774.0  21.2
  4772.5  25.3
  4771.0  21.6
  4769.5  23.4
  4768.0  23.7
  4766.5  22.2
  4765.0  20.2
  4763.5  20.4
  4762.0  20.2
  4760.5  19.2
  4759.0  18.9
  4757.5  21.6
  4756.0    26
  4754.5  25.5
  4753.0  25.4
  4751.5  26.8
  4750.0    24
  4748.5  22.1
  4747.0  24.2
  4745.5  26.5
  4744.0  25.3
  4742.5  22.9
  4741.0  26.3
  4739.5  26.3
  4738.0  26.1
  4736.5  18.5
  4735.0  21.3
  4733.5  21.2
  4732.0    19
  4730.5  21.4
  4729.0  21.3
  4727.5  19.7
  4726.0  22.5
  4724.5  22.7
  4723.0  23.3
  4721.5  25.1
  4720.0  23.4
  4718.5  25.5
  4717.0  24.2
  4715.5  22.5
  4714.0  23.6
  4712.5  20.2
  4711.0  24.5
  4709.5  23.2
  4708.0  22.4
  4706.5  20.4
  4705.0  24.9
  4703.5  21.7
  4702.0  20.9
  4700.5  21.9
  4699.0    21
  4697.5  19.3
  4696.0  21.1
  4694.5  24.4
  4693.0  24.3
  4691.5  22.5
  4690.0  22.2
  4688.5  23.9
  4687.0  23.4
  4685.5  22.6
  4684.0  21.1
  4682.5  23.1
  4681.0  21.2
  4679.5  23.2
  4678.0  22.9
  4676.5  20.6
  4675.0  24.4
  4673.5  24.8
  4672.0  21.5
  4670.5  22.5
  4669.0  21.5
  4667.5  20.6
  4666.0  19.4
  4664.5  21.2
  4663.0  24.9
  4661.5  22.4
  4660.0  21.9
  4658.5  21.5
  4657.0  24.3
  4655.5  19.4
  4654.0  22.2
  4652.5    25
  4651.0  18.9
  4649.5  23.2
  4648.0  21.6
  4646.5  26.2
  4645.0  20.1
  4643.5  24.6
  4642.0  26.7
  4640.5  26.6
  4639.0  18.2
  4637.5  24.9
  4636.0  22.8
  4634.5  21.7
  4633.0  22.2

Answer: 1.55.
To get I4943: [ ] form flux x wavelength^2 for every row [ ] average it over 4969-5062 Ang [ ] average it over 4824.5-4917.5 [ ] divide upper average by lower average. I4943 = 1.32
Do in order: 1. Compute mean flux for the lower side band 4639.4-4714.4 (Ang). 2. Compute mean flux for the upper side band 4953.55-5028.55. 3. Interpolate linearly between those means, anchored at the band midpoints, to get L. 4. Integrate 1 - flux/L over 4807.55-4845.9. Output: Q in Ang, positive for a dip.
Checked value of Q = 5.5 Ang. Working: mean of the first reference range 22.5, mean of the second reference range 29.2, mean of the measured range 22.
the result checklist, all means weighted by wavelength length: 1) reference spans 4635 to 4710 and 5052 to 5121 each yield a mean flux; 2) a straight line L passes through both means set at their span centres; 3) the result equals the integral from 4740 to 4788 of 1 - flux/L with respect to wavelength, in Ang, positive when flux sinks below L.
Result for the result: 2.3 Ang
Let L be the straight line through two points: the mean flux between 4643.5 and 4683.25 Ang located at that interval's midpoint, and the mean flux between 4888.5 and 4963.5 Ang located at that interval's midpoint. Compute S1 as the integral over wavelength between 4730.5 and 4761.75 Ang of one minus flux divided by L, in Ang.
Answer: 0.8 Ang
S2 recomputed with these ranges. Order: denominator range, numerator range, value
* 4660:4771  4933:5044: 1.44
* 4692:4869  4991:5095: 1.55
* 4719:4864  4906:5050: 1.38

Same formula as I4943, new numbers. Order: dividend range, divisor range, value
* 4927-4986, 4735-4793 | 1.28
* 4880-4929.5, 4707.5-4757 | 1.28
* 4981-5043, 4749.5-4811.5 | 1.39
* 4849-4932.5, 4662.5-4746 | 1.27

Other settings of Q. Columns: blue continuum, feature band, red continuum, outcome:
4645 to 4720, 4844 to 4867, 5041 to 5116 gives 4.6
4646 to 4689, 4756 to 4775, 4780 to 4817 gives 1.7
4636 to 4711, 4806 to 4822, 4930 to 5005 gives 1.3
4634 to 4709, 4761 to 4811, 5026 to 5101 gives 3.5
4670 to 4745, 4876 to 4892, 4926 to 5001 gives -0.3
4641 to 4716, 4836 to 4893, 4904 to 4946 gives 6.5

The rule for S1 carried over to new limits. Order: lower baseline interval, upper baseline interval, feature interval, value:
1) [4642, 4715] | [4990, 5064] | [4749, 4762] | 0.5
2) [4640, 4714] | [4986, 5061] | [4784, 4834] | 3.7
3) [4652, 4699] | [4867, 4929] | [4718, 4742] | 0.9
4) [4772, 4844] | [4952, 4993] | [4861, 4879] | -0.4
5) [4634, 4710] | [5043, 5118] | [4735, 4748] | 0.0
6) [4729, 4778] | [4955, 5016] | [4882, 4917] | -0.4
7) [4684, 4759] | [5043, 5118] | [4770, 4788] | 0.3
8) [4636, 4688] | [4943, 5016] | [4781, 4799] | 0.7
